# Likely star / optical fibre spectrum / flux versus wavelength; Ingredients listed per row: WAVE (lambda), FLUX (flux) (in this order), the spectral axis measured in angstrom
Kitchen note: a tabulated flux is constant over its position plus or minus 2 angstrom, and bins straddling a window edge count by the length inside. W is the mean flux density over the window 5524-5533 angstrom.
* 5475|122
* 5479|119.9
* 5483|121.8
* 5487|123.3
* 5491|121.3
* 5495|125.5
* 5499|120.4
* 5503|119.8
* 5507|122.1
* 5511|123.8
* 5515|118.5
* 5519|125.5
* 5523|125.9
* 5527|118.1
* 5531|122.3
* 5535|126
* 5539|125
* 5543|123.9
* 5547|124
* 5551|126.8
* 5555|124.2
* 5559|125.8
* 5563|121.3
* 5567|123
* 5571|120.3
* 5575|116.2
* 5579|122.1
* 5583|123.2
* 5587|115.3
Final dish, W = 121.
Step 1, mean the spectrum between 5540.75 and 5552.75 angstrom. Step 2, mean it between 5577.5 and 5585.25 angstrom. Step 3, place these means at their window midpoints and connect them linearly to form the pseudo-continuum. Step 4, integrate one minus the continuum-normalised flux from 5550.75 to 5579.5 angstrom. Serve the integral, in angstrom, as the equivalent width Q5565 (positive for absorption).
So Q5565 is 0.3 angstrom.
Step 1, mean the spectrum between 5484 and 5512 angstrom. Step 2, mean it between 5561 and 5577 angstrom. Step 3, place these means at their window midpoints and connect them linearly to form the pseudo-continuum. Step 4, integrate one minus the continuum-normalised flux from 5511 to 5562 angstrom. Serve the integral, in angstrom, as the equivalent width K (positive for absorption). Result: -1.12 angstrom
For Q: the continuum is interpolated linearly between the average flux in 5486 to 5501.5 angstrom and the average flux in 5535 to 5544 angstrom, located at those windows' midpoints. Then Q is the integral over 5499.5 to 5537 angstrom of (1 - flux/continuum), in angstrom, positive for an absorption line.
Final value 0.4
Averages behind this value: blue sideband 122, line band 122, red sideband 125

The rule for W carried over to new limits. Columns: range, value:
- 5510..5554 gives 124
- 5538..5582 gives 123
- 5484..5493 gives 122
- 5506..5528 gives 123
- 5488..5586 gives 123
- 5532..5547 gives 125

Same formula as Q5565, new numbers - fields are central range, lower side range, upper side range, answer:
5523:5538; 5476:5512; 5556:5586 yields -0.1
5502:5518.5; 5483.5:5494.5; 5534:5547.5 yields 0.3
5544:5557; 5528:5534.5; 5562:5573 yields -0.3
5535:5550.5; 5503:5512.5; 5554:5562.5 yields -0.1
